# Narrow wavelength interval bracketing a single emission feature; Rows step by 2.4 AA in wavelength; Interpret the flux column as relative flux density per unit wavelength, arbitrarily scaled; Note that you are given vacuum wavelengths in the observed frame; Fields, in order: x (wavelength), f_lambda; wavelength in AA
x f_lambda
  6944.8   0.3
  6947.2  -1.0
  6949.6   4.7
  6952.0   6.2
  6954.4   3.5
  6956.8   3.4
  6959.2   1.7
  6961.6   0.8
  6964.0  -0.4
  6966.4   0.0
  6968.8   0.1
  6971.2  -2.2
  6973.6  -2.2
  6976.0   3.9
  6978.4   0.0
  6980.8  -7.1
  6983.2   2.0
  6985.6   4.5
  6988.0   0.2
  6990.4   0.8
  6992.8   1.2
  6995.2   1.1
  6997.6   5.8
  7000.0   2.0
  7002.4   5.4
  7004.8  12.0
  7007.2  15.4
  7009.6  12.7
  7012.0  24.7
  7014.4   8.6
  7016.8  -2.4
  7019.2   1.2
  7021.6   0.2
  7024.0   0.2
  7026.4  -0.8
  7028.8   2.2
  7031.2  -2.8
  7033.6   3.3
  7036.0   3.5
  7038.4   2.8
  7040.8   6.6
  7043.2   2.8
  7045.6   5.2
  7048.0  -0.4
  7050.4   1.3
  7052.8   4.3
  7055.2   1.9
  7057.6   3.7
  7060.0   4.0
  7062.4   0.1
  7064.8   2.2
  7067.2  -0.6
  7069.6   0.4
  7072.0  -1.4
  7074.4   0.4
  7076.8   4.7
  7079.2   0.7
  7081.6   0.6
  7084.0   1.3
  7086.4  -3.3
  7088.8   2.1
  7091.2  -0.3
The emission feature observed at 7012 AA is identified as [O II]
